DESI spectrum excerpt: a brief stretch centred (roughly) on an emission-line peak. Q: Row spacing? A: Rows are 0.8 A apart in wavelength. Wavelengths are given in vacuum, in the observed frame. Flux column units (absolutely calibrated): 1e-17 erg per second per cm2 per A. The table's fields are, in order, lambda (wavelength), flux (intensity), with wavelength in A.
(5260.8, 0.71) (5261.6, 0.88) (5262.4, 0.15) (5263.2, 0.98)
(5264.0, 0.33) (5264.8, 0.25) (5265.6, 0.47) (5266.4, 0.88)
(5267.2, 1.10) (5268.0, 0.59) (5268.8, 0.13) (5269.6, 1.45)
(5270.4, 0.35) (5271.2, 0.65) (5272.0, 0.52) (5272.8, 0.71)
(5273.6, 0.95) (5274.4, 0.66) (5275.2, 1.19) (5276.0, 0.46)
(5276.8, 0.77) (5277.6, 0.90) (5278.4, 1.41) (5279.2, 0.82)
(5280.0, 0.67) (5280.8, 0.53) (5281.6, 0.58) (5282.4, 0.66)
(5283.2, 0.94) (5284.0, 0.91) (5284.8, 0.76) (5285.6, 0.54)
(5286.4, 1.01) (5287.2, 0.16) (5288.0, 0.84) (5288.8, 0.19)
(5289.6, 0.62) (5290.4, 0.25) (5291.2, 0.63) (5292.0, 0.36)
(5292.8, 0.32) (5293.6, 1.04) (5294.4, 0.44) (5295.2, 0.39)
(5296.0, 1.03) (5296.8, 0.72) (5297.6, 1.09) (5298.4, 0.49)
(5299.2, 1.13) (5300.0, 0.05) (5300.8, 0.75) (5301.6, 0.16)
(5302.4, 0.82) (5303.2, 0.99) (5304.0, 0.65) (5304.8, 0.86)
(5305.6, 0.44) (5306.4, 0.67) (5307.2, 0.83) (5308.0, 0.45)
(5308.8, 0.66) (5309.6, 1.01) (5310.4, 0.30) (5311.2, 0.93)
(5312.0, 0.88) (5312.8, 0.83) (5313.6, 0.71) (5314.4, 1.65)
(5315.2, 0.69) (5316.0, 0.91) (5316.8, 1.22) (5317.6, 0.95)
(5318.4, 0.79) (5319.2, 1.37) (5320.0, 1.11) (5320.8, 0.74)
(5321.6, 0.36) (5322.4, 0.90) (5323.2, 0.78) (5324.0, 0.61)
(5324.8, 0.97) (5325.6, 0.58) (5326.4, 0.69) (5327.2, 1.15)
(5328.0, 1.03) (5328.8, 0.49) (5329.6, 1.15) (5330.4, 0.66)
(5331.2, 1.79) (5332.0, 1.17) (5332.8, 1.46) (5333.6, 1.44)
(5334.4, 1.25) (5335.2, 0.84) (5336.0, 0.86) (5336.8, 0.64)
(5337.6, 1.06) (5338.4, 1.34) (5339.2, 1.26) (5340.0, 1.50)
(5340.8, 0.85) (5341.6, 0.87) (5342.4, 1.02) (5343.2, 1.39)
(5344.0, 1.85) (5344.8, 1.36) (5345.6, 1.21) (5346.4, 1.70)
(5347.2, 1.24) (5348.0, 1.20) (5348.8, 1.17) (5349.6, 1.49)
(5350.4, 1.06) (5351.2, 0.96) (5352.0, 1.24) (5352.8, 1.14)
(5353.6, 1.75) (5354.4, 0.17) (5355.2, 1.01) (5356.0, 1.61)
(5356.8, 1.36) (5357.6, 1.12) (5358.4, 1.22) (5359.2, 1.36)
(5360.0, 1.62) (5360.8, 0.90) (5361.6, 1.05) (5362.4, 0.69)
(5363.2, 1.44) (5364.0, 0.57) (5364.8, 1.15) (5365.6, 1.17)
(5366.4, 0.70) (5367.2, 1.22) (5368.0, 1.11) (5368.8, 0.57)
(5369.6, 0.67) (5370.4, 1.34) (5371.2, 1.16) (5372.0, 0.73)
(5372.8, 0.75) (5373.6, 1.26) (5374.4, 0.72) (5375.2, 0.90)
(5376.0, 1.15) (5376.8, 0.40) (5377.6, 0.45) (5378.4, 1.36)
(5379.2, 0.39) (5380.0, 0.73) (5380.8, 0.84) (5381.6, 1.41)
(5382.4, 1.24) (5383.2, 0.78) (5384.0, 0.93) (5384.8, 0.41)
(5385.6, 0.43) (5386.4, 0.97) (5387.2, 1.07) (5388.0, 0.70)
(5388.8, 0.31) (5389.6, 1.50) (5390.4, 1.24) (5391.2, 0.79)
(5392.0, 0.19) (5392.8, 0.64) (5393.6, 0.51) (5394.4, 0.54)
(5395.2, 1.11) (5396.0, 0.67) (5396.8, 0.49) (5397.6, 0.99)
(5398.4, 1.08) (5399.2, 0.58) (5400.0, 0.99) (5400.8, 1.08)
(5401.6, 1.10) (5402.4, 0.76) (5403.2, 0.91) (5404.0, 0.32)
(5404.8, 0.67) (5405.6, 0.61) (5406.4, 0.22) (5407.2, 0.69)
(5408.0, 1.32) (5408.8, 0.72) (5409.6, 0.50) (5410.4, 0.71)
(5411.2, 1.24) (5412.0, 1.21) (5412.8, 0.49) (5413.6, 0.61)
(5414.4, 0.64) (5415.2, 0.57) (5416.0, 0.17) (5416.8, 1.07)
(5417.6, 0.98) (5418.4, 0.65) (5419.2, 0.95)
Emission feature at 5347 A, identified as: Mg II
